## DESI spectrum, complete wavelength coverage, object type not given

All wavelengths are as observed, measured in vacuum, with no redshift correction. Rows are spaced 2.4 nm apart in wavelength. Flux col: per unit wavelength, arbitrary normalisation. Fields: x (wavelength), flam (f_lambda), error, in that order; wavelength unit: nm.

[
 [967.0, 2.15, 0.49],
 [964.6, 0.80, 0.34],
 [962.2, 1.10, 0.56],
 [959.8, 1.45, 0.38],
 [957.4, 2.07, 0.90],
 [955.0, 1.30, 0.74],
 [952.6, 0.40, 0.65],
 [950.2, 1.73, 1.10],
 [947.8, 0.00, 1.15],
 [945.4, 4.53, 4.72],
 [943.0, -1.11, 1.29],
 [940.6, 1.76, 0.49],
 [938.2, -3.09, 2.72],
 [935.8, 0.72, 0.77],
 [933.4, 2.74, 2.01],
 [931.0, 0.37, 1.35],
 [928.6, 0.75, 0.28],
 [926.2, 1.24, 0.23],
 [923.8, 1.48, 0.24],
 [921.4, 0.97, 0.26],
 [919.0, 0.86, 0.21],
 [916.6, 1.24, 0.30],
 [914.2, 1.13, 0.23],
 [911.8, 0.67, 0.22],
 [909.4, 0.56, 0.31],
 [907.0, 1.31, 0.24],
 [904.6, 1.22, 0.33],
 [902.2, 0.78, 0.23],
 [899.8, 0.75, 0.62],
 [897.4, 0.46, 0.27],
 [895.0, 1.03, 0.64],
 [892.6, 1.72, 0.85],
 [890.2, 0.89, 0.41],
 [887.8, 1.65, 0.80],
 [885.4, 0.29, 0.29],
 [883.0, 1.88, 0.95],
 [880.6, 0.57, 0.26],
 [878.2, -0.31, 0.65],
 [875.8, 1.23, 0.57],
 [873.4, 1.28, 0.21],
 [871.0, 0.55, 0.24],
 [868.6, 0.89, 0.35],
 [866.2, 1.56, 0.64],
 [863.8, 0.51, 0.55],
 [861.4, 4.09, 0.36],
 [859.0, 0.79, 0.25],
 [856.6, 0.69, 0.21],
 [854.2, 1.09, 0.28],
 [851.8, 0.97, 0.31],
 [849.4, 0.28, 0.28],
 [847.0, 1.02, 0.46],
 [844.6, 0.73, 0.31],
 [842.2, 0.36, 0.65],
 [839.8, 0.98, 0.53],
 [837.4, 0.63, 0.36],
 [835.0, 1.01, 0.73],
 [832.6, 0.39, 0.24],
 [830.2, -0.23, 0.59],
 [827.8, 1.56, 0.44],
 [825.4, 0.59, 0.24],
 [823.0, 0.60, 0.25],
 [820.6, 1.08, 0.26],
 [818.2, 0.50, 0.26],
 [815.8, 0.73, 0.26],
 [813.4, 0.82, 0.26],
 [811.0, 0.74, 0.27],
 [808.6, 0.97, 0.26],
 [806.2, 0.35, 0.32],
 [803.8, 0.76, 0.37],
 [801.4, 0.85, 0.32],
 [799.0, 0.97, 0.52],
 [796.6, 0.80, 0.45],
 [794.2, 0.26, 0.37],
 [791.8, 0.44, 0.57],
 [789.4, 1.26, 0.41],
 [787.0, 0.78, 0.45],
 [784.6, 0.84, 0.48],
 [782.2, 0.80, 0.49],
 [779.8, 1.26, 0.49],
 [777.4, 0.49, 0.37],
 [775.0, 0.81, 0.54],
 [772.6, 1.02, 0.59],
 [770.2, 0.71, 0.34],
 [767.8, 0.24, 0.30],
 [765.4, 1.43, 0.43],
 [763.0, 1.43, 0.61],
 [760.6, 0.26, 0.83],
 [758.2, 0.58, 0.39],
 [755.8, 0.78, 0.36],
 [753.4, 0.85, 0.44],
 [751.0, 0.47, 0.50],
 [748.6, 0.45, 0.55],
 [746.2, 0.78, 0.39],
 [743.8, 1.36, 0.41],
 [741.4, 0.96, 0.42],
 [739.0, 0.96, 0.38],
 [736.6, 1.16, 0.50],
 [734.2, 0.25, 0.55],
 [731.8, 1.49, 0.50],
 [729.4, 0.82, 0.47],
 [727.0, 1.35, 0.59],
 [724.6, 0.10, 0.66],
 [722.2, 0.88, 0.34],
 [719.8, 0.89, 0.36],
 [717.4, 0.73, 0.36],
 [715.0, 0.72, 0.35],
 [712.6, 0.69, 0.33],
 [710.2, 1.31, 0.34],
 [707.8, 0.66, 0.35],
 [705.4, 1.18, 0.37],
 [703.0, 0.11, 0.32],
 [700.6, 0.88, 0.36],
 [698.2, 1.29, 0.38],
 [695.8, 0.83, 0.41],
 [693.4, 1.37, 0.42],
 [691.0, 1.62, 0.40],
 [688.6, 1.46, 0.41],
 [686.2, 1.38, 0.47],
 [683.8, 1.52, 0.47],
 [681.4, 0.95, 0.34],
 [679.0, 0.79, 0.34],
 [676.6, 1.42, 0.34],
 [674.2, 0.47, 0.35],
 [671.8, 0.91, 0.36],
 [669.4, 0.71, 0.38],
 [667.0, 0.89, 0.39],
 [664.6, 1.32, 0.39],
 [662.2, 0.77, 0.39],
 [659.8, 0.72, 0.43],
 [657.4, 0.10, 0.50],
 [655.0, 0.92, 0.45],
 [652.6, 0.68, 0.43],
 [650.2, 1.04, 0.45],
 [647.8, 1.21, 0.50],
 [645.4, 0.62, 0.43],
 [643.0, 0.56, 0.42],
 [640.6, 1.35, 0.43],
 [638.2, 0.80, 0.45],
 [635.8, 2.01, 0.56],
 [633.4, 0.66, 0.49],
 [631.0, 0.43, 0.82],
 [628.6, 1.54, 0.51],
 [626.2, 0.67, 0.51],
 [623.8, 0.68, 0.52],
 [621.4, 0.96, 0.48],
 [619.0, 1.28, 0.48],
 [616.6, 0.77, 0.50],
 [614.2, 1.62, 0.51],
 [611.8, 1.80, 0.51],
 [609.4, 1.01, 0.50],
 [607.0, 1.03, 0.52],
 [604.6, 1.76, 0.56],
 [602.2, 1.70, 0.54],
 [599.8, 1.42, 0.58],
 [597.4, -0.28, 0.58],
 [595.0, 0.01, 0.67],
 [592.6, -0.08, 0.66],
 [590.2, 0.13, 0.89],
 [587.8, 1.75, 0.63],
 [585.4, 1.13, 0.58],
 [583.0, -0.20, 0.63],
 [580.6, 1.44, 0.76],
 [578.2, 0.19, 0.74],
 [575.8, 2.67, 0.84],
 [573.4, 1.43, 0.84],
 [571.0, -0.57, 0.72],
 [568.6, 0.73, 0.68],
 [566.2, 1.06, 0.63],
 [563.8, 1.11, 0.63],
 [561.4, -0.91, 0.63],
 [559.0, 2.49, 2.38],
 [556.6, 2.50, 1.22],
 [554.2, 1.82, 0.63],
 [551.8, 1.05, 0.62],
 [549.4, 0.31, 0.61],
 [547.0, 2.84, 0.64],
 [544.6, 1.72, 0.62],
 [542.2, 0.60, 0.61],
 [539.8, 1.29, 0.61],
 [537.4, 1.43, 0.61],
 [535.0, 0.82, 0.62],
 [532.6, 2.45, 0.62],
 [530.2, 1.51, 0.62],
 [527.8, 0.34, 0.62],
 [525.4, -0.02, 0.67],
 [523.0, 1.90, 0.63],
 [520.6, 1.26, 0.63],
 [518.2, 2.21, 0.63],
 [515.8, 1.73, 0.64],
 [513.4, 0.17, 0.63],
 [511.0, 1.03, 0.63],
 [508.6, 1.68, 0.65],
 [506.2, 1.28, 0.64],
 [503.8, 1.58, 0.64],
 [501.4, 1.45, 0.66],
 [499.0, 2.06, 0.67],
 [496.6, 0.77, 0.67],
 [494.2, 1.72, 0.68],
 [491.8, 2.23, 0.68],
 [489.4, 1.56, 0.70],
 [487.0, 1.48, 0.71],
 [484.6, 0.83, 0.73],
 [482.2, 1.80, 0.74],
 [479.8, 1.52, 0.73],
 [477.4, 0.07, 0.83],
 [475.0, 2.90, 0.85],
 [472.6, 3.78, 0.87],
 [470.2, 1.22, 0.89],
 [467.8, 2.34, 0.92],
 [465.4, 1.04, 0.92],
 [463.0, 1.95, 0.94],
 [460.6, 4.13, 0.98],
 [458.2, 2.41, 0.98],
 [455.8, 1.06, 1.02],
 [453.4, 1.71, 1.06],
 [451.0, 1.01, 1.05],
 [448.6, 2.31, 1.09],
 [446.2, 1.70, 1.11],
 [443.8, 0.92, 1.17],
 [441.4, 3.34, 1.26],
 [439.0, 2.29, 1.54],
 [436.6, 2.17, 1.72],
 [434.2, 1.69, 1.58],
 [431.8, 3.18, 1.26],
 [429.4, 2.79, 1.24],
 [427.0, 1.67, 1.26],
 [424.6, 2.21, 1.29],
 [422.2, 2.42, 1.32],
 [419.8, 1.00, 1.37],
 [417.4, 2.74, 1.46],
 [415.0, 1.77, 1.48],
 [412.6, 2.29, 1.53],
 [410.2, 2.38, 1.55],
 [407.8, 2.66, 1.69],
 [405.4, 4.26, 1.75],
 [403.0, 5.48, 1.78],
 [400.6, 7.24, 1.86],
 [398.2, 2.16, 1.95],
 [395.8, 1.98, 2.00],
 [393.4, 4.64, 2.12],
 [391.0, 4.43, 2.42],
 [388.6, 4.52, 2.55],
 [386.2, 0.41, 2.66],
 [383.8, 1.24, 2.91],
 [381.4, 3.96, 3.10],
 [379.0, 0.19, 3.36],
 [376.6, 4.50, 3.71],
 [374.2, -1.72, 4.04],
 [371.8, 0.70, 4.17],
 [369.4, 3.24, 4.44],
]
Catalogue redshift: 1.31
